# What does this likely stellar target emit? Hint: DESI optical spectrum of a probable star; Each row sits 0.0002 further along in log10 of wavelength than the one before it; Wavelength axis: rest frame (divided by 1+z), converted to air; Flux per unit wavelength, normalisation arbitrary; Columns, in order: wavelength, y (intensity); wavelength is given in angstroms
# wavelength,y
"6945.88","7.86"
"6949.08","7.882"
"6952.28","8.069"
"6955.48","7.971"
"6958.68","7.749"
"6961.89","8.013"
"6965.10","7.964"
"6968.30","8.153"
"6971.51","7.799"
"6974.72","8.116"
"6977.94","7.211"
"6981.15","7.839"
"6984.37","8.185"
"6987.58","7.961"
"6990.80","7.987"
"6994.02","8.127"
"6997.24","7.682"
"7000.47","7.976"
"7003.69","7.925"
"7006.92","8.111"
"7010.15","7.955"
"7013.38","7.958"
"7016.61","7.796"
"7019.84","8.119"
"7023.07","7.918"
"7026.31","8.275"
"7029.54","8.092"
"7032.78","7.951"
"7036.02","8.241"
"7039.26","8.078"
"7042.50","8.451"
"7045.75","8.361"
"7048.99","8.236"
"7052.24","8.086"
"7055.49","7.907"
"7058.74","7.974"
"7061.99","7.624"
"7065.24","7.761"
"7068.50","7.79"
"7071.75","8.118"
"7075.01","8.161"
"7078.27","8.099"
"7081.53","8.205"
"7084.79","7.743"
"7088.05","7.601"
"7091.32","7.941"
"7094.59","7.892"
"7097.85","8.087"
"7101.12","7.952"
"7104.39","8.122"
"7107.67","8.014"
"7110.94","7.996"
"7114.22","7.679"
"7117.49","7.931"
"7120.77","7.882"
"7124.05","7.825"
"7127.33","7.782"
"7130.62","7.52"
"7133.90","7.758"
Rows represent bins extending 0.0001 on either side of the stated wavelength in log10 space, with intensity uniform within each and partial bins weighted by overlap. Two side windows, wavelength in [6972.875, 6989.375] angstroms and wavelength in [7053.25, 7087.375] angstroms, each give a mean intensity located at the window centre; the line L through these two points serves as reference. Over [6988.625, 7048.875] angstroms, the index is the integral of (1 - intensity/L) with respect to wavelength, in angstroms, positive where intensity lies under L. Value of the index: -1.3 angstroms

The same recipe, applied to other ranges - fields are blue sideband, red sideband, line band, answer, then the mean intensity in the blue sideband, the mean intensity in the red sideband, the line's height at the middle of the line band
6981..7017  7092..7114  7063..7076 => 0.1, 7.97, 7.98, 7.98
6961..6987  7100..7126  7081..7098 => 0.1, 7.91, 7.92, 7.92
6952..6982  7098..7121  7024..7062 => -1.0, 7.88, 7.95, 7.92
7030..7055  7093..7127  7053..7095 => 0.8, 8.18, 7.93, 8.07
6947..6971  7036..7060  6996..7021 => 0.4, 7.96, 8.16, 8.08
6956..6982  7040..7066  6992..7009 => -0.1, 7.86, 8.06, 7.94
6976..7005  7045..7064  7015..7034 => -0.2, 7.88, 8.01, 7.95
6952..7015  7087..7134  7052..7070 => 0.1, 7.93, 7.87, 7.9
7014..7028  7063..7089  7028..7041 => -0.1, 8.03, 7.94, 8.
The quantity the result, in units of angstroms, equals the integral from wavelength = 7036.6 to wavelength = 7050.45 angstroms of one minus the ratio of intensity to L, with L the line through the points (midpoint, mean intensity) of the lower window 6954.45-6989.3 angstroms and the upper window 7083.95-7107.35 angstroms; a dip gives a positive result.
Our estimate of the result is -0.6 angstroms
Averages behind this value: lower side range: 7.91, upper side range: 7.92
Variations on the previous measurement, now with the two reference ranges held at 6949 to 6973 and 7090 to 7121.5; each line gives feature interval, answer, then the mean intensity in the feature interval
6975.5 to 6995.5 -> 0.2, 7.89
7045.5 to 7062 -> -0.2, 8.04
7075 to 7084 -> -0.2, 8.12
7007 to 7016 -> 0.0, 7.96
